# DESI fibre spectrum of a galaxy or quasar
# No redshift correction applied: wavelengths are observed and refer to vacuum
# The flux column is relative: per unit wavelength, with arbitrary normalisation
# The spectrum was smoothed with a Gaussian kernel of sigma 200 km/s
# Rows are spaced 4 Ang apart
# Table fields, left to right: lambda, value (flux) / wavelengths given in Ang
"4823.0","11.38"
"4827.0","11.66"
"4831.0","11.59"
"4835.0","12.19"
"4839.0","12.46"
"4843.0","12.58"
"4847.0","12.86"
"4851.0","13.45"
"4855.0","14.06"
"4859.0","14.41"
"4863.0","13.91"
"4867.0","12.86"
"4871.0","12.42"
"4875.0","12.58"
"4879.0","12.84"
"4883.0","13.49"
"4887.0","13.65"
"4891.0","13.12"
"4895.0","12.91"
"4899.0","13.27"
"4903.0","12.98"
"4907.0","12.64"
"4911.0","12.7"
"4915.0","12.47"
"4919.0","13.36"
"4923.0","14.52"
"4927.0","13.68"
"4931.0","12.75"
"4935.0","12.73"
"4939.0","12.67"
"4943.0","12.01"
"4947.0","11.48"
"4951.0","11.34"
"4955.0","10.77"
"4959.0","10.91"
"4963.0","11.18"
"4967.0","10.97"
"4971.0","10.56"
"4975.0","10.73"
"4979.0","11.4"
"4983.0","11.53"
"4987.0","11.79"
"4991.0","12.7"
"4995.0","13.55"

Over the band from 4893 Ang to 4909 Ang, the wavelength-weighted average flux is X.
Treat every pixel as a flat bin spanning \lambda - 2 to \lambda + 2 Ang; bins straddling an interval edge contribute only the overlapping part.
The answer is 12.9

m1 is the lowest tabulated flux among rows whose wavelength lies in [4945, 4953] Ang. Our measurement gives 11.34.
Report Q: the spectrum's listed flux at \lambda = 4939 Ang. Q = 12.67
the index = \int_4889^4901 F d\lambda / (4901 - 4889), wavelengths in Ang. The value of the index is 13.1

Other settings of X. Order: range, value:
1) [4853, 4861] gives 14.2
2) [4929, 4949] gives 12.3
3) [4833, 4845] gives 12.4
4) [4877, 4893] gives 13.3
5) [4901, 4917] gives 12.7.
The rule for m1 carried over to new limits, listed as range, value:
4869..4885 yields 12.42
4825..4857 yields 11.59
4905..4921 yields 12.47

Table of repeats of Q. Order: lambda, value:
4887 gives 13.65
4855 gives 14.06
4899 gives 13.27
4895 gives 12.91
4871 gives 12.42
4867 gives 12.86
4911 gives 12.7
